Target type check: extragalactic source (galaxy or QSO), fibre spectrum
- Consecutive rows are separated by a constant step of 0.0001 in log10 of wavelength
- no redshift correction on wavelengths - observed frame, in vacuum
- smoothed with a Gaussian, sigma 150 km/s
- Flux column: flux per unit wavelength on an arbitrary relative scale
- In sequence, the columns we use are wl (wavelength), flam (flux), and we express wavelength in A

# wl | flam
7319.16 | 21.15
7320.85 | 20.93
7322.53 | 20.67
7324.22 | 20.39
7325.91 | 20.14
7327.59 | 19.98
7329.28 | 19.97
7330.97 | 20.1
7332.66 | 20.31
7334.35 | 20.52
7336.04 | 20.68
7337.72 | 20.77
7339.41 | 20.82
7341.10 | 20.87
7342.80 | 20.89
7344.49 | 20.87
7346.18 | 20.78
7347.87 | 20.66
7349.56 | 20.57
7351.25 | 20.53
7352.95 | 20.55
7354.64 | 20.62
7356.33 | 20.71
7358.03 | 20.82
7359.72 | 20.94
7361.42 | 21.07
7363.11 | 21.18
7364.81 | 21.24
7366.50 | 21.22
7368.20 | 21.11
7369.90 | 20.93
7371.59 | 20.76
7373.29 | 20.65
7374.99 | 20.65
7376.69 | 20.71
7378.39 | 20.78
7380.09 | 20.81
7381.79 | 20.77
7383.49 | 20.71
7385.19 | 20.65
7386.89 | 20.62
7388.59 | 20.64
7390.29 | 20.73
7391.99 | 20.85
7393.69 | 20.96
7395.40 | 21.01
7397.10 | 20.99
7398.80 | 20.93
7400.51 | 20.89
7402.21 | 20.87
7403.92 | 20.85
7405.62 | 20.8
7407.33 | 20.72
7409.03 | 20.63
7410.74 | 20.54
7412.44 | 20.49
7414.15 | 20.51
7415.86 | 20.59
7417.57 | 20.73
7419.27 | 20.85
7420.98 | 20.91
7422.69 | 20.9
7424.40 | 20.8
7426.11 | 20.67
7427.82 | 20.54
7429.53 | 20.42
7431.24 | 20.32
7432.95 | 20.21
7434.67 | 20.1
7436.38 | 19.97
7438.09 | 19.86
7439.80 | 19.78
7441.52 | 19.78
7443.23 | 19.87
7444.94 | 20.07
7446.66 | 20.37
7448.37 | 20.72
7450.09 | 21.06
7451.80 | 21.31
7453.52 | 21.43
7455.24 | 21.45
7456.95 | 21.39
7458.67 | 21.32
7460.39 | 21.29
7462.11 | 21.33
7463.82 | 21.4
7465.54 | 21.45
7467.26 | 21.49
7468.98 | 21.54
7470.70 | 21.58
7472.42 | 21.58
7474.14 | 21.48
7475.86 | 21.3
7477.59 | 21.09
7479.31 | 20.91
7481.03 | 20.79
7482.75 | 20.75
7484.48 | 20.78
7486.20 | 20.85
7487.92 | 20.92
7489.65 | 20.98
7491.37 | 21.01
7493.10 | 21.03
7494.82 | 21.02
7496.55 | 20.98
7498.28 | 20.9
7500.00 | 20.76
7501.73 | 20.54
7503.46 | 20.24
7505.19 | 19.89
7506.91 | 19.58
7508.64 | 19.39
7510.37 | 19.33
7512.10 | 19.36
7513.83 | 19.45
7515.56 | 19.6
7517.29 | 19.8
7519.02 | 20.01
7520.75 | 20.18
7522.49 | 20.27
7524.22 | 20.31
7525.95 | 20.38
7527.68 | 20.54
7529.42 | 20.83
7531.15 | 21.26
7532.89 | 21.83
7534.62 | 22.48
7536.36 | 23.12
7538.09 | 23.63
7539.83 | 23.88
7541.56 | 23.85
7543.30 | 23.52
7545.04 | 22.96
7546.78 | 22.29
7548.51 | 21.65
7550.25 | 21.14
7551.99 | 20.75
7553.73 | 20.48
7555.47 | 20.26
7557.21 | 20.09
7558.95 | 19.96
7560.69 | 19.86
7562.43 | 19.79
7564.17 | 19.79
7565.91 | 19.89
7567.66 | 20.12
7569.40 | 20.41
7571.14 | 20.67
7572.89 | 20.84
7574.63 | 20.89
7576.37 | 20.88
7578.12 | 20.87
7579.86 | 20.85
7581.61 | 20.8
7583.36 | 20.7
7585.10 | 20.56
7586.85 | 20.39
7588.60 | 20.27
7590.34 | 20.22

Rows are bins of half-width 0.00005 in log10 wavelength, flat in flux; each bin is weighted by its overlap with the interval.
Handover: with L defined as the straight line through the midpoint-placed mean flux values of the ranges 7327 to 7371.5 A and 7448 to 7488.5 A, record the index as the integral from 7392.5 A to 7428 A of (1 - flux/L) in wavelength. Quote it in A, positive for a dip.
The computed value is 0.3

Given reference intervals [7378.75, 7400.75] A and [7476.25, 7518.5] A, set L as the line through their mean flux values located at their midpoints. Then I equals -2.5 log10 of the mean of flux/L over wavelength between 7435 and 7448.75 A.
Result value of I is 0.03 mag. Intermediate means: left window 20.8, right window 20.4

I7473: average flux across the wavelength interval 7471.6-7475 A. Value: 21.5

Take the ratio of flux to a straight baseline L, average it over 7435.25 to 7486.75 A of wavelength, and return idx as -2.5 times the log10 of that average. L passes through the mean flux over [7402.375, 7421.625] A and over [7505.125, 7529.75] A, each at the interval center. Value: -0.03 mag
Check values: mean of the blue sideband 20.7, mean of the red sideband 19.9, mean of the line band 20.9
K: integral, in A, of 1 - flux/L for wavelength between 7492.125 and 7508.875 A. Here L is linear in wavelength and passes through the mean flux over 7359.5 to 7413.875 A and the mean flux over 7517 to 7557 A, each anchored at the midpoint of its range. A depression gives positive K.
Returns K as 0.7 A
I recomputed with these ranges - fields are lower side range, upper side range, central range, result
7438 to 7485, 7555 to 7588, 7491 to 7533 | 0.022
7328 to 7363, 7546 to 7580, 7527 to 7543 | -0.094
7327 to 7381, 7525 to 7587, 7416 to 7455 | 0.021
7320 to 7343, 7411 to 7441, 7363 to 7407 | -0.020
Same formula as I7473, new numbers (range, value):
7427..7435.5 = 20.3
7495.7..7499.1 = 20.9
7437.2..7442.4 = 19.8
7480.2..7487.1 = 20.8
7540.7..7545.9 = 23.4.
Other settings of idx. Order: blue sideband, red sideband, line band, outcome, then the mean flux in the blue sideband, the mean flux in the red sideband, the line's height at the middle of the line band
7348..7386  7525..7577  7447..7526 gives 0.02 mag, 20.8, 21.3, 21.1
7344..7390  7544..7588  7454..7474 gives -0.04 mag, 20.8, 20.7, 20.7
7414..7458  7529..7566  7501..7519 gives 0.08 mag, 20.6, 21.6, 21.2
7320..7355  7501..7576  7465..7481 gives -0.03 mag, 20.6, 20.8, 20.7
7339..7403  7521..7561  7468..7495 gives 0.01 mag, 20.8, 21.5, 21.3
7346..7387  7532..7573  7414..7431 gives 0.02 mag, 20.8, 21.4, 21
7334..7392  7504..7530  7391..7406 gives -0.02 mag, 20.8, 19.9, 20.6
